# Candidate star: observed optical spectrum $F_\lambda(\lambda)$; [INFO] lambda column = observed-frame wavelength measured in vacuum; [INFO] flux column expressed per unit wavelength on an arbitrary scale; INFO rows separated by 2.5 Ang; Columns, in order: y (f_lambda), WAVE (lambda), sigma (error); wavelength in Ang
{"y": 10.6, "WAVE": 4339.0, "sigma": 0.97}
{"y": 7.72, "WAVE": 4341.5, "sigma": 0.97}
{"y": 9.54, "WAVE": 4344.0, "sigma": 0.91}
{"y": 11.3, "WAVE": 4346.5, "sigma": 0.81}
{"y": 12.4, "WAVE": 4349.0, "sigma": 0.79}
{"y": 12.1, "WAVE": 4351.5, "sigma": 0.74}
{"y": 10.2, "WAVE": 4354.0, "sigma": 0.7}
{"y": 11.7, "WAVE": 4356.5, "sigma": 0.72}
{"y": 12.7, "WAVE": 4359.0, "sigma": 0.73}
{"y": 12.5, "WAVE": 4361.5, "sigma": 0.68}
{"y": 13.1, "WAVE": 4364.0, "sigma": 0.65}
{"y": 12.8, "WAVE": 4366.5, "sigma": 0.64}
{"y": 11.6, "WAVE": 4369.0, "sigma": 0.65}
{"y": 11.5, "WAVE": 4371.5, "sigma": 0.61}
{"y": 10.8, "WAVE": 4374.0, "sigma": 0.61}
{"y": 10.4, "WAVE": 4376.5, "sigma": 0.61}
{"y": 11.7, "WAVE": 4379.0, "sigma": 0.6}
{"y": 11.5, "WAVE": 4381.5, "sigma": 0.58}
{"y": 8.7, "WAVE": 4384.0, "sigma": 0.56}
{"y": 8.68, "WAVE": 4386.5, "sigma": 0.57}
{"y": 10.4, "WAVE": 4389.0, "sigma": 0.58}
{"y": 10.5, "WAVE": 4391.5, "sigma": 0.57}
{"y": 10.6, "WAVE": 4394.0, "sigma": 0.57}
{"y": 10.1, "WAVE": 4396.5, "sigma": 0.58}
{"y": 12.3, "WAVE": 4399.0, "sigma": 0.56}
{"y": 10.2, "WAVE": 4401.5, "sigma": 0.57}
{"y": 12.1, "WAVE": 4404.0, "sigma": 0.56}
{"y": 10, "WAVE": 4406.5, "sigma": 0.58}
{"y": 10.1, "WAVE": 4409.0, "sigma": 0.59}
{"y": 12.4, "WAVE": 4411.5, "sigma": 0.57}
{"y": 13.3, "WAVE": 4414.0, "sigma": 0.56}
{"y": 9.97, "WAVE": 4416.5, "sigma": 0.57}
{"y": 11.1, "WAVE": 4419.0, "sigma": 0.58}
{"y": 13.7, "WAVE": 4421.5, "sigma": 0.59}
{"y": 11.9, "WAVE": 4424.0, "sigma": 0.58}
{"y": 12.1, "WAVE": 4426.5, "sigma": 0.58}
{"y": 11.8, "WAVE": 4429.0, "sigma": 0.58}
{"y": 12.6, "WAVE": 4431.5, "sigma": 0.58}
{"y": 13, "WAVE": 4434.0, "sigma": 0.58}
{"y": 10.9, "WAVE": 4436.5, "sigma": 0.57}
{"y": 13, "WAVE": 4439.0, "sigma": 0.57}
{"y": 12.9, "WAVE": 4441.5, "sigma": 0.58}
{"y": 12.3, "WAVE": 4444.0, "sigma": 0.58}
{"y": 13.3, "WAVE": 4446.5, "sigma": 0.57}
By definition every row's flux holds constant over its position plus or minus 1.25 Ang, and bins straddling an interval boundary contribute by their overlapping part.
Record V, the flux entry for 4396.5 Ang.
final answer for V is 10.1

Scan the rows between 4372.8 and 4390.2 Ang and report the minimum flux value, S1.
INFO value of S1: 8.68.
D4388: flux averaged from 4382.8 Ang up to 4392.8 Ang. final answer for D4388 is 9.58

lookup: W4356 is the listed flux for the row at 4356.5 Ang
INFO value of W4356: 11.7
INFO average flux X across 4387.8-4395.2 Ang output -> 10.5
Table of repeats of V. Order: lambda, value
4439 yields 13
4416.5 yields 9.97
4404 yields 12.1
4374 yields 10.8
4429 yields 11.8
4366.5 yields 12.8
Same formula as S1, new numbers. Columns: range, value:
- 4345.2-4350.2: 11.3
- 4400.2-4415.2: 10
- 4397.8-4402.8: 10.2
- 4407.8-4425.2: 9.97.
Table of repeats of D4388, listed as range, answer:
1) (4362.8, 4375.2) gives 12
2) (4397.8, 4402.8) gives 11.2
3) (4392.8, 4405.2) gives 11.1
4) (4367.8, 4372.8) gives 11.5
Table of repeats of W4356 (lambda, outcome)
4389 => 10.4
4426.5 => 12.1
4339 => 10.6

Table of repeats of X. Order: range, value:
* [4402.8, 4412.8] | 11.2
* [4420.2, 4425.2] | 12.8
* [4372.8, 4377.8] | 10.6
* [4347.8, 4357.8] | 11.6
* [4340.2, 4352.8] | 10.6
